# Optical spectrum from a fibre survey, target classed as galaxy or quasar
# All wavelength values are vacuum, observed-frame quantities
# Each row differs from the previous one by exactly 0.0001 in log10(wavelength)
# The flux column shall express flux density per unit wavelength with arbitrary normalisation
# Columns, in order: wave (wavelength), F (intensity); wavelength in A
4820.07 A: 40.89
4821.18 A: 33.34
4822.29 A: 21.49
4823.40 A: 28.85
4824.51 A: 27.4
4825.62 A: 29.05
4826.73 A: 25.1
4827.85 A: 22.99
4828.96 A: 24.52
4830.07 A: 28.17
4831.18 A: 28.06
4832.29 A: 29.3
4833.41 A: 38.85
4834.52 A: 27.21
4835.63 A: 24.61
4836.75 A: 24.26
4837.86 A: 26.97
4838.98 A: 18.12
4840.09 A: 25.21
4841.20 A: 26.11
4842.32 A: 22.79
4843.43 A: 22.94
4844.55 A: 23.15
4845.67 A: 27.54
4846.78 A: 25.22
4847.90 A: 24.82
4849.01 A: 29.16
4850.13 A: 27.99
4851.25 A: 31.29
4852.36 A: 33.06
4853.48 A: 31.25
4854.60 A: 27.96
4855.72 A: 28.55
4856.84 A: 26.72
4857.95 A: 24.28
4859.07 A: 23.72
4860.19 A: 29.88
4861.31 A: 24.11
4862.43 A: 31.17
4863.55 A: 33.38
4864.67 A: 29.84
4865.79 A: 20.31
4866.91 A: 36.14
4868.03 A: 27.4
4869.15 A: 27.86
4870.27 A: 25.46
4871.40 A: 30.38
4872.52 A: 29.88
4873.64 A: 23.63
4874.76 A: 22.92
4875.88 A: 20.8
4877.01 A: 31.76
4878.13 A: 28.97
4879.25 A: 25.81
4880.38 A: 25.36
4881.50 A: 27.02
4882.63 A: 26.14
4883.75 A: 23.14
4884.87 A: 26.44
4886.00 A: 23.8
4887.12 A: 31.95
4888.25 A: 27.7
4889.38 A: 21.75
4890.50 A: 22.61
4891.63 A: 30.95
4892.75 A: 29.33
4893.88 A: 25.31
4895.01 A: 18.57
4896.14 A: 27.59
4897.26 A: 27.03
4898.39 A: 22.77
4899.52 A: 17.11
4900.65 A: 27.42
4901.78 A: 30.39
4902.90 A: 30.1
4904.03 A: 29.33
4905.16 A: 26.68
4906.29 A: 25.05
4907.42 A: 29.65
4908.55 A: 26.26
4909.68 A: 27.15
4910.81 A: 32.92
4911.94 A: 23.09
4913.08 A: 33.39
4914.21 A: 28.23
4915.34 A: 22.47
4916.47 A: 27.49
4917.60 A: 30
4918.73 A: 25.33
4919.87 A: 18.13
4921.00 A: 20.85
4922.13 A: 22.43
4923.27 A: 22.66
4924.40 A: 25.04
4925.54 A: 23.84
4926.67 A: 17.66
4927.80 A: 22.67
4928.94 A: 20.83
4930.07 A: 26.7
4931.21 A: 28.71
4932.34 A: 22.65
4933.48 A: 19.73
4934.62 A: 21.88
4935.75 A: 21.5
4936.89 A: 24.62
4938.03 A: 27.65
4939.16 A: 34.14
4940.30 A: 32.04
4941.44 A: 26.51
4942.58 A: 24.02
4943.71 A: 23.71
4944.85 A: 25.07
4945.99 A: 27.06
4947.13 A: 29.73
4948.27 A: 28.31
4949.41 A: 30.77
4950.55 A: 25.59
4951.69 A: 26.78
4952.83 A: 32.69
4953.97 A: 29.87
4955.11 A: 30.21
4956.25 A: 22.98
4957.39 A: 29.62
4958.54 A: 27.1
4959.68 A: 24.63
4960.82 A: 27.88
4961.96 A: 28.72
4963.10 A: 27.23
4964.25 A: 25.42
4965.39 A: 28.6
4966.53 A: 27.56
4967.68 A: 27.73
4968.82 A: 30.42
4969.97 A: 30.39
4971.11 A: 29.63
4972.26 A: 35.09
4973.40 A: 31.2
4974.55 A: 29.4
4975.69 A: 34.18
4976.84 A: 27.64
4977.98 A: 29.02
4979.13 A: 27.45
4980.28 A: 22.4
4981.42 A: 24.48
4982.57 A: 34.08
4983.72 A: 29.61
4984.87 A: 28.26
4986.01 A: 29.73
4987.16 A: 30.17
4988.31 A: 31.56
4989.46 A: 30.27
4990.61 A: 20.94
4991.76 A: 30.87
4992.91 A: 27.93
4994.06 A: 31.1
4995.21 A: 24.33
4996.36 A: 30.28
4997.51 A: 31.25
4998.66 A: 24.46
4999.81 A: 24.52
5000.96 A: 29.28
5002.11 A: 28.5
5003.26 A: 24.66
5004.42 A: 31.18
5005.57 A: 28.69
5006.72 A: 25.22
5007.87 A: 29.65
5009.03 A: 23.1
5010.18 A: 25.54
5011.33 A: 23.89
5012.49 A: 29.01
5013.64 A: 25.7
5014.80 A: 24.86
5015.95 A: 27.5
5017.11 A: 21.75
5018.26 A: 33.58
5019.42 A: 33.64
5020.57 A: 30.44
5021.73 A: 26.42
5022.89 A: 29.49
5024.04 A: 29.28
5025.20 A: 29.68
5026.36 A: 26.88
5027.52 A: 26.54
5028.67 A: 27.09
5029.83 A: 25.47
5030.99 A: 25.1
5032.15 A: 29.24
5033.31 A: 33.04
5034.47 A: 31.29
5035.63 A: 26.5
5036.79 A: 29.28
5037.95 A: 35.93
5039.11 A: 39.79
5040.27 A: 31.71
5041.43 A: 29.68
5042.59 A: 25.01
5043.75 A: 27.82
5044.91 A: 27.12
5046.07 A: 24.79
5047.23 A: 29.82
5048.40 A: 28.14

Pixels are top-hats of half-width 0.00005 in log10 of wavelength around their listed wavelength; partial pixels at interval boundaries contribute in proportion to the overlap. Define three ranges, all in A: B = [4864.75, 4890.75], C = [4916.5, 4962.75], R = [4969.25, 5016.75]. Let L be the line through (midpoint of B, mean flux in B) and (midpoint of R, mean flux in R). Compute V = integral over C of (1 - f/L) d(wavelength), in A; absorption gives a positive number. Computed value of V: 2.8 A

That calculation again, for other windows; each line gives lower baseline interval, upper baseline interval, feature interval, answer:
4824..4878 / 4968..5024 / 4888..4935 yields 4.1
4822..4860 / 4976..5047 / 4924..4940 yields 1.9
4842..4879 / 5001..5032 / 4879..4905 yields 1.4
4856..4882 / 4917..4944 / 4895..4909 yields -0.3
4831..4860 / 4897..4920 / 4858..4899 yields 0.3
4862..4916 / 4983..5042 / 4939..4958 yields -0.2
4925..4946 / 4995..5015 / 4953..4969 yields -1.4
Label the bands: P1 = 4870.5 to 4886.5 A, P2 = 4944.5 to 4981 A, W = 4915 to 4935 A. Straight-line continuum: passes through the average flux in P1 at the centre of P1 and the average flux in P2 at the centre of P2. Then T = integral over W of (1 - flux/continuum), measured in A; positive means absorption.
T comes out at 3.0 A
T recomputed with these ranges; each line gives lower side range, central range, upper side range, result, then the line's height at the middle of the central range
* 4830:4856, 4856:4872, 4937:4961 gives -0.4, 27.3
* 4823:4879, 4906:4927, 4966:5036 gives 1.7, 27.7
